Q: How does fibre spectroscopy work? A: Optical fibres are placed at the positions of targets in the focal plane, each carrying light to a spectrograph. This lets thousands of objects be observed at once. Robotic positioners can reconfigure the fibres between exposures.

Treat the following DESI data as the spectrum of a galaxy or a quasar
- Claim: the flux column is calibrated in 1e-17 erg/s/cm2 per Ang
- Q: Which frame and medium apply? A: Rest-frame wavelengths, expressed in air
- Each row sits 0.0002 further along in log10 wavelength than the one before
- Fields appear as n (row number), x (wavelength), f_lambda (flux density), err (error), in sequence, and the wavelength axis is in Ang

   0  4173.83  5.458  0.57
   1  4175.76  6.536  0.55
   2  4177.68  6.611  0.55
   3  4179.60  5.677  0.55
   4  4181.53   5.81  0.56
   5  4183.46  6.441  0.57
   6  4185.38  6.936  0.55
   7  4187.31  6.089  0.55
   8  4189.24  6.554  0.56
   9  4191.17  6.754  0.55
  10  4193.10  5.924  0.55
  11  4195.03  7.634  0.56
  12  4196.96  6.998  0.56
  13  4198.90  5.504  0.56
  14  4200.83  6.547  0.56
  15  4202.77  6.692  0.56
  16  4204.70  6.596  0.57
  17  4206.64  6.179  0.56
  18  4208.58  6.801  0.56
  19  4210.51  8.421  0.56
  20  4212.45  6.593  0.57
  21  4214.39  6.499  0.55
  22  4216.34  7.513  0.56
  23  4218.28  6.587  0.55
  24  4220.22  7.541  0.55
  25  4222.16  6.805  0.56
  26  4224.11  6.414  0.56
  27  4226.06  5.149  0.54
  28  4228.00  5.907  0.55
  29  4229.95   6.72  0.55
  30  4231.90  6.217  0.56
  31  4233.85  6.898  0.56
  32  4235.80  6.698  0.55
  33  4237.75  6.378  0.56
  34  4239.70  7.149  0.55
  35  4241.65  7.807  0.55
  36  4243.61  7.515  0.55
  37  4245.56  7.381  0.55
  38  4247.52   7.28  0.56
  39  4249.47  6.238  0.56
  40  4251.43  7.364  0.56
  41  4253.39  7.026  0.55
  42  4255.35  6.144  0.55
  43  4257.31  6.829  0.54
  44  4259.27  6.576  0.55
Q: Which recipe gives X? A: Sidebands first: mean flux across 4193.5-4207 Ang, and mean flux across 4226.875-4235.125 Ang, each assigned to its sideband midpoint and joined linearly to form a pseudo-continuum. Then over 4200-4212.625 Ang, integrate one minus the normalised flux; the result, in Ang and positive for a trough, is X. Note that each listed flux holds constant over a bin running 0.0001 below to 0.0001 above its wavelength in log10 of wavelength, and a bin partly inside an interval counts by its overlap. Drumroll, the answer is -0.6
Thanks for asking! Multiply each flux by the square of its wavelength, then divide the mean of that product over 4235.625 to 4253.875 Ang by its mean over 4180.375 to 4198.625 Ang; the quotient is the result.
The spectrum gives 1.12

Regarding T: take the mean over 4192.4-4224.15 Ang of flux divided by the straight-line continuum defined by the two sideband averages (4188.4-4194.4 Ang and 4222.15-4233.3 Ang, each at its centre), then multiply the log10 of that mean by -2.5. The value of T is -0.077 mag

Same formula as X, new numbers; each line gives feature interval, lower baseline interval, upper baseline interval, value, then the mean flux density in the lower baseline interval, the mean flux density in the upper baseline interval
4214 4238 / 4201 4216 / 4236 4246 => 1.6 Ang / 6.84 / 7.2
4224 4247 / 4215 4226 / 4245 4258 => 0.4 Ang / 6.8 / 6.88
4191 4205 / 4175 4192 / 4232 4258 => -0.1 Ang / 6.37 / 6.95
